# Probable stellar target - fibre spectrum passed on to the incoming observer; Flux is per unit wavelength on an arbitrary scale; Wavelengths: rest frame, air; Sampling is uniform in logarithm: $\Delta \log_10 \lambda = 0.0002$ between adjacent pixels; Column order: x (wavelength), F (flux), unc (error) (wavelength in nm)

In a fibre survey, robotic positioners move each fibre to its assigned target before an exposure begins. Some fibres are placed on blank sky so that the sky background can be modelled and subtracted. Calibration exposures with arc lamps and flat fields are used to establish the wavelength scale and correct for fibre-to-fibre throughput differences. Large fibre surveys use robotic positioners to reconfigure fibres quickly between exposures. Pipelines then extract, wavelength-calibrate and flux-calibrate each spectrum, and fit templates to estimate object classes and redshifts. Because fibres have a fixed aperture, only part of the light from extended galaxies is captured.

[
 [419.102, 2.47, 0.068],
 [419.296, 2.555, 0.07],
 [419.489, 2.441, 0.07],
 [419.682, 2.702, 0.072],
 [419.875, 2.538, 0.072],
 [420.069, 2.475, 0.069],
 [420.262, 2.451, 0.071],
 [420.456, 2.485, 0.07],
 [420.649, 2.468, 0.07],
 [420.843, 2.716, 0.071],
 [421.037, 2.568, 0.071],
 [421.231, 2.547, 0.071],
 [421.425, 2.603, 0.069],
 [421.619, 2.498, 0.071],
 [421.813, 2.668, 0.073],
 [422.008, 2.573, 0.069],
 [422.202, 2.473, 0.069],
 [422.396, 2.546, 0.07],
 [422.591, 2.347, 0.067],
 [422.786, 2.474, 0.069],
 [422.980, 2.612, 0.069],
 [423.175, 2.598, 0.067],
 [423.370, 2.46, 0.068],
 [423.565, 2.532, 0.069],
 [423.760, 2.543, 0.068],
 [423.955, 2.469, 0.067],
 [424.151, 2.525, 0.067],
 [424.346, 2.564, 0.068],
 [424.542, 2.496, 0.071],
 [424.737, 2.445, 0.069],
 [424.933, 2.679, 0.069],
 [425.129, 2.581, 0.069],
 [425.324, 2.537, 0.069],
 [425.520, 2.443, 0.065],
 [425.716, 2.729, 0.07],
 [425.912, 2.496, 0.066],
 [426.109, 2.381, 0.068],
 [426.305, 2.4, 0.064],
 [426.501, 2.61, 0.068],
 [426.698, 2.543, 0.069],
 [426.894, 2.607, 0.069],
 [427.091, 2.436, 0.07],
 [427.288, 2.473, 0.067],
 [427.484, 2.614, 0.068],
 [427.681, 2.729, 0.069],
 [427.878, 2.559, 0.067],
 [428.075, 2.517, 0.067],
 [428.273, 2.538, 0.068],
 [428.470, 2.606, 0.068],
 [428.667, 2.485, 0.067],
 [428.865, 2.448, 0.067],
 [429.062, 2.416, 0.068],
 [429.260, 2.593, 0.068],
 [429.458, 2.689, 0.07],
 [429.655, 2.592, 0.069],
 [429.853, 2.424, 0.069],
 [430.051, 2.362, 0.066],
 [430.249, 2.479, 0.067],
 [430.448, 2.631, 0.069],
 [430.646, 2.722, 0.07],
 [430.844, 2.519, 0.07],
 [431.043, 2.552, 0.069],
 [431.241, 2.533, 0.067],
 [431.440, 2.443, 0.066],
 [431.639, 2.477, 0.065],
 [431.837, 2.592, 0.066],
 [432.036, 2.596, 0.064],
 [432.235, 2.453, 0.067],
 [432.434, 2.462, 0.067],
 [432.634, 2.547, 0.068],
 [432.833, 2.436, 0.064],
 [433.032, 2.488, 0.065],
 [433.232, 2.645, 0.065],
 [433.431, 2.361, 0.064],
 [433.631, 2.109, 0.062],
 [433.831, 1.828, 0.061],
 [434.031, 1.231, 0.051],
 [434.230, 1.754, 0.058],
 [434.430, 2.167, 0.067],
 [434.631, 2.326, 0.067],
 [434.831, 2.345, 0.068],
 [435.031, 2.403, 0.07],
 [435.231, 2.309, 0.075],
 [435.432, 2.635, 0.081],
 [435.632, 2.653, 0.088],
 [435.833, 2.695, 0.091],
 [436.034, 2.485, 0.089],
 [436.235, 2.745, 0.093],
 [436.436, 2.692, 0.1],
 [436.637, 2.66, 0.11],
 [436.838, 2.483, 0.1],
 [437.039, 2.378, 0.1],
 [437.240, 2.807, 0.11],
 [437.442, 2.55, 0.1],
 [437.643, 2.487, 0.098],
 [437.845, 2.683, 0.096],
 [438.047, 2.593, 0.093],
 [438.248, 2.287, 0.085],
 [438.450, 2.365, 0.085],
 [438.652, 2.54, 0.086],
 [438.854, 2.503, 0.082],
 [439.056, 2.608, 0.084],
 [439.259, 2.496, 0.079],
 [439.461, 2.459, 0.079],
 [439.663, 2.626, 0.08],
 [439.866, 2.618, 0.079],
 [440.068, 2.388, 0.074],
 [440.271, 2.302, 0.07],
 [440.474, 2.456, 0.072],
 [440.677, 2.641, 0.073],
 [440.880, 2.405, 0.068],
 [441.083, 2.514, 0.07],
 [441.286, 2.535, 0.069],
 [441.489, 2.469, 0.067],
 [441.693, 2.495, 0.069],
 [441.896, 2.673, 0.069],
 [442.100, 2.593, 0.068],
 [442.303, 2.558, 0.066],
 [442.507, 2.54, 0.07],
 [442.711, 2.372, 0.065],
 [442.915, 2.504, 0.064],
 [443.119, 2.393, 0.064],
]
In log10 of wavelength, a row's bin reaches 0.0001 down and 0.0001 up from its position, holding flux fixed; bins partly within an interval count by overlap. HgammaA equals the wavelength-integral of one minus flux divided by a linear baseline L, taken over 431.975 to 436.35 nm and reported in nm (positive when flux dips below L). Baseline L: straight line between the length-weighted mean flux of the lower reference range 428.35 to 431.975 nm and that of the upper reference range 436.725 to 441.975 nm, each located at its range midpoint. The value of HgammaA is 0.31 nm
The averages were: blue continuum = 2.53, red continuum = 2.51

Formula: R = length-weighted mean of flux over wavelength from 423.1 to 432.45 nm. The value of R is 2.53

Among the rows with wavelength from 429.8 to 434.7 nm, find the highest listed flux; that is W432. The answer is 2.722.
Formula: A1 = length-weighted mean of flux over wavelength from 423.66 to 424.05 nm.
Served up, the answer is 2.51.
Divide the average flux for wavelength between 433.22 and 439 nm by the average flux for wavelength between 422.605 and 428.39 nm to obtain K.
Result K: 0.9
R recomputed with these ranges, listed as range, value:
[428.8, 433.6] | 2.51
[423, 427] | 2.53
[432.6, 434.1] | 2.21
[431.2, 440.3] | 2.44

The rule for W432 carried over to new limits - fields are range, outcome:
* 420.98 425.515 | 2.679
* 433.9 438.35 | 2.807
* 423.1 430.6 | 2.729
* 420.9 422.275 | 2.668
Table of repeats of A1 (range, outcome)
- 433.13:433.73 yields 2.37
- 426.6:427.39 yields 2.52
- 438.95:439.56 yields 2.52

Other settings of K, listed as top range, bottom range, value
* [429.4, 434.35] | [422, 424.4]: 0.95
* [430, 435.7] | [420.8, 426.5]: 0.94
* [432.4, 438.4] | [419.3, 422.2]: 0.94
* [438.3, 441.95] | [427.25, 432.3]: 0.98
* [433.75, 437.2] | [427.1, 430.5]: 0.93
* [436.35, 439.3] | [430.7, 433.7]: 1.02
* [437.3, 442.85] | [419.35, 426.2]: 0.99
